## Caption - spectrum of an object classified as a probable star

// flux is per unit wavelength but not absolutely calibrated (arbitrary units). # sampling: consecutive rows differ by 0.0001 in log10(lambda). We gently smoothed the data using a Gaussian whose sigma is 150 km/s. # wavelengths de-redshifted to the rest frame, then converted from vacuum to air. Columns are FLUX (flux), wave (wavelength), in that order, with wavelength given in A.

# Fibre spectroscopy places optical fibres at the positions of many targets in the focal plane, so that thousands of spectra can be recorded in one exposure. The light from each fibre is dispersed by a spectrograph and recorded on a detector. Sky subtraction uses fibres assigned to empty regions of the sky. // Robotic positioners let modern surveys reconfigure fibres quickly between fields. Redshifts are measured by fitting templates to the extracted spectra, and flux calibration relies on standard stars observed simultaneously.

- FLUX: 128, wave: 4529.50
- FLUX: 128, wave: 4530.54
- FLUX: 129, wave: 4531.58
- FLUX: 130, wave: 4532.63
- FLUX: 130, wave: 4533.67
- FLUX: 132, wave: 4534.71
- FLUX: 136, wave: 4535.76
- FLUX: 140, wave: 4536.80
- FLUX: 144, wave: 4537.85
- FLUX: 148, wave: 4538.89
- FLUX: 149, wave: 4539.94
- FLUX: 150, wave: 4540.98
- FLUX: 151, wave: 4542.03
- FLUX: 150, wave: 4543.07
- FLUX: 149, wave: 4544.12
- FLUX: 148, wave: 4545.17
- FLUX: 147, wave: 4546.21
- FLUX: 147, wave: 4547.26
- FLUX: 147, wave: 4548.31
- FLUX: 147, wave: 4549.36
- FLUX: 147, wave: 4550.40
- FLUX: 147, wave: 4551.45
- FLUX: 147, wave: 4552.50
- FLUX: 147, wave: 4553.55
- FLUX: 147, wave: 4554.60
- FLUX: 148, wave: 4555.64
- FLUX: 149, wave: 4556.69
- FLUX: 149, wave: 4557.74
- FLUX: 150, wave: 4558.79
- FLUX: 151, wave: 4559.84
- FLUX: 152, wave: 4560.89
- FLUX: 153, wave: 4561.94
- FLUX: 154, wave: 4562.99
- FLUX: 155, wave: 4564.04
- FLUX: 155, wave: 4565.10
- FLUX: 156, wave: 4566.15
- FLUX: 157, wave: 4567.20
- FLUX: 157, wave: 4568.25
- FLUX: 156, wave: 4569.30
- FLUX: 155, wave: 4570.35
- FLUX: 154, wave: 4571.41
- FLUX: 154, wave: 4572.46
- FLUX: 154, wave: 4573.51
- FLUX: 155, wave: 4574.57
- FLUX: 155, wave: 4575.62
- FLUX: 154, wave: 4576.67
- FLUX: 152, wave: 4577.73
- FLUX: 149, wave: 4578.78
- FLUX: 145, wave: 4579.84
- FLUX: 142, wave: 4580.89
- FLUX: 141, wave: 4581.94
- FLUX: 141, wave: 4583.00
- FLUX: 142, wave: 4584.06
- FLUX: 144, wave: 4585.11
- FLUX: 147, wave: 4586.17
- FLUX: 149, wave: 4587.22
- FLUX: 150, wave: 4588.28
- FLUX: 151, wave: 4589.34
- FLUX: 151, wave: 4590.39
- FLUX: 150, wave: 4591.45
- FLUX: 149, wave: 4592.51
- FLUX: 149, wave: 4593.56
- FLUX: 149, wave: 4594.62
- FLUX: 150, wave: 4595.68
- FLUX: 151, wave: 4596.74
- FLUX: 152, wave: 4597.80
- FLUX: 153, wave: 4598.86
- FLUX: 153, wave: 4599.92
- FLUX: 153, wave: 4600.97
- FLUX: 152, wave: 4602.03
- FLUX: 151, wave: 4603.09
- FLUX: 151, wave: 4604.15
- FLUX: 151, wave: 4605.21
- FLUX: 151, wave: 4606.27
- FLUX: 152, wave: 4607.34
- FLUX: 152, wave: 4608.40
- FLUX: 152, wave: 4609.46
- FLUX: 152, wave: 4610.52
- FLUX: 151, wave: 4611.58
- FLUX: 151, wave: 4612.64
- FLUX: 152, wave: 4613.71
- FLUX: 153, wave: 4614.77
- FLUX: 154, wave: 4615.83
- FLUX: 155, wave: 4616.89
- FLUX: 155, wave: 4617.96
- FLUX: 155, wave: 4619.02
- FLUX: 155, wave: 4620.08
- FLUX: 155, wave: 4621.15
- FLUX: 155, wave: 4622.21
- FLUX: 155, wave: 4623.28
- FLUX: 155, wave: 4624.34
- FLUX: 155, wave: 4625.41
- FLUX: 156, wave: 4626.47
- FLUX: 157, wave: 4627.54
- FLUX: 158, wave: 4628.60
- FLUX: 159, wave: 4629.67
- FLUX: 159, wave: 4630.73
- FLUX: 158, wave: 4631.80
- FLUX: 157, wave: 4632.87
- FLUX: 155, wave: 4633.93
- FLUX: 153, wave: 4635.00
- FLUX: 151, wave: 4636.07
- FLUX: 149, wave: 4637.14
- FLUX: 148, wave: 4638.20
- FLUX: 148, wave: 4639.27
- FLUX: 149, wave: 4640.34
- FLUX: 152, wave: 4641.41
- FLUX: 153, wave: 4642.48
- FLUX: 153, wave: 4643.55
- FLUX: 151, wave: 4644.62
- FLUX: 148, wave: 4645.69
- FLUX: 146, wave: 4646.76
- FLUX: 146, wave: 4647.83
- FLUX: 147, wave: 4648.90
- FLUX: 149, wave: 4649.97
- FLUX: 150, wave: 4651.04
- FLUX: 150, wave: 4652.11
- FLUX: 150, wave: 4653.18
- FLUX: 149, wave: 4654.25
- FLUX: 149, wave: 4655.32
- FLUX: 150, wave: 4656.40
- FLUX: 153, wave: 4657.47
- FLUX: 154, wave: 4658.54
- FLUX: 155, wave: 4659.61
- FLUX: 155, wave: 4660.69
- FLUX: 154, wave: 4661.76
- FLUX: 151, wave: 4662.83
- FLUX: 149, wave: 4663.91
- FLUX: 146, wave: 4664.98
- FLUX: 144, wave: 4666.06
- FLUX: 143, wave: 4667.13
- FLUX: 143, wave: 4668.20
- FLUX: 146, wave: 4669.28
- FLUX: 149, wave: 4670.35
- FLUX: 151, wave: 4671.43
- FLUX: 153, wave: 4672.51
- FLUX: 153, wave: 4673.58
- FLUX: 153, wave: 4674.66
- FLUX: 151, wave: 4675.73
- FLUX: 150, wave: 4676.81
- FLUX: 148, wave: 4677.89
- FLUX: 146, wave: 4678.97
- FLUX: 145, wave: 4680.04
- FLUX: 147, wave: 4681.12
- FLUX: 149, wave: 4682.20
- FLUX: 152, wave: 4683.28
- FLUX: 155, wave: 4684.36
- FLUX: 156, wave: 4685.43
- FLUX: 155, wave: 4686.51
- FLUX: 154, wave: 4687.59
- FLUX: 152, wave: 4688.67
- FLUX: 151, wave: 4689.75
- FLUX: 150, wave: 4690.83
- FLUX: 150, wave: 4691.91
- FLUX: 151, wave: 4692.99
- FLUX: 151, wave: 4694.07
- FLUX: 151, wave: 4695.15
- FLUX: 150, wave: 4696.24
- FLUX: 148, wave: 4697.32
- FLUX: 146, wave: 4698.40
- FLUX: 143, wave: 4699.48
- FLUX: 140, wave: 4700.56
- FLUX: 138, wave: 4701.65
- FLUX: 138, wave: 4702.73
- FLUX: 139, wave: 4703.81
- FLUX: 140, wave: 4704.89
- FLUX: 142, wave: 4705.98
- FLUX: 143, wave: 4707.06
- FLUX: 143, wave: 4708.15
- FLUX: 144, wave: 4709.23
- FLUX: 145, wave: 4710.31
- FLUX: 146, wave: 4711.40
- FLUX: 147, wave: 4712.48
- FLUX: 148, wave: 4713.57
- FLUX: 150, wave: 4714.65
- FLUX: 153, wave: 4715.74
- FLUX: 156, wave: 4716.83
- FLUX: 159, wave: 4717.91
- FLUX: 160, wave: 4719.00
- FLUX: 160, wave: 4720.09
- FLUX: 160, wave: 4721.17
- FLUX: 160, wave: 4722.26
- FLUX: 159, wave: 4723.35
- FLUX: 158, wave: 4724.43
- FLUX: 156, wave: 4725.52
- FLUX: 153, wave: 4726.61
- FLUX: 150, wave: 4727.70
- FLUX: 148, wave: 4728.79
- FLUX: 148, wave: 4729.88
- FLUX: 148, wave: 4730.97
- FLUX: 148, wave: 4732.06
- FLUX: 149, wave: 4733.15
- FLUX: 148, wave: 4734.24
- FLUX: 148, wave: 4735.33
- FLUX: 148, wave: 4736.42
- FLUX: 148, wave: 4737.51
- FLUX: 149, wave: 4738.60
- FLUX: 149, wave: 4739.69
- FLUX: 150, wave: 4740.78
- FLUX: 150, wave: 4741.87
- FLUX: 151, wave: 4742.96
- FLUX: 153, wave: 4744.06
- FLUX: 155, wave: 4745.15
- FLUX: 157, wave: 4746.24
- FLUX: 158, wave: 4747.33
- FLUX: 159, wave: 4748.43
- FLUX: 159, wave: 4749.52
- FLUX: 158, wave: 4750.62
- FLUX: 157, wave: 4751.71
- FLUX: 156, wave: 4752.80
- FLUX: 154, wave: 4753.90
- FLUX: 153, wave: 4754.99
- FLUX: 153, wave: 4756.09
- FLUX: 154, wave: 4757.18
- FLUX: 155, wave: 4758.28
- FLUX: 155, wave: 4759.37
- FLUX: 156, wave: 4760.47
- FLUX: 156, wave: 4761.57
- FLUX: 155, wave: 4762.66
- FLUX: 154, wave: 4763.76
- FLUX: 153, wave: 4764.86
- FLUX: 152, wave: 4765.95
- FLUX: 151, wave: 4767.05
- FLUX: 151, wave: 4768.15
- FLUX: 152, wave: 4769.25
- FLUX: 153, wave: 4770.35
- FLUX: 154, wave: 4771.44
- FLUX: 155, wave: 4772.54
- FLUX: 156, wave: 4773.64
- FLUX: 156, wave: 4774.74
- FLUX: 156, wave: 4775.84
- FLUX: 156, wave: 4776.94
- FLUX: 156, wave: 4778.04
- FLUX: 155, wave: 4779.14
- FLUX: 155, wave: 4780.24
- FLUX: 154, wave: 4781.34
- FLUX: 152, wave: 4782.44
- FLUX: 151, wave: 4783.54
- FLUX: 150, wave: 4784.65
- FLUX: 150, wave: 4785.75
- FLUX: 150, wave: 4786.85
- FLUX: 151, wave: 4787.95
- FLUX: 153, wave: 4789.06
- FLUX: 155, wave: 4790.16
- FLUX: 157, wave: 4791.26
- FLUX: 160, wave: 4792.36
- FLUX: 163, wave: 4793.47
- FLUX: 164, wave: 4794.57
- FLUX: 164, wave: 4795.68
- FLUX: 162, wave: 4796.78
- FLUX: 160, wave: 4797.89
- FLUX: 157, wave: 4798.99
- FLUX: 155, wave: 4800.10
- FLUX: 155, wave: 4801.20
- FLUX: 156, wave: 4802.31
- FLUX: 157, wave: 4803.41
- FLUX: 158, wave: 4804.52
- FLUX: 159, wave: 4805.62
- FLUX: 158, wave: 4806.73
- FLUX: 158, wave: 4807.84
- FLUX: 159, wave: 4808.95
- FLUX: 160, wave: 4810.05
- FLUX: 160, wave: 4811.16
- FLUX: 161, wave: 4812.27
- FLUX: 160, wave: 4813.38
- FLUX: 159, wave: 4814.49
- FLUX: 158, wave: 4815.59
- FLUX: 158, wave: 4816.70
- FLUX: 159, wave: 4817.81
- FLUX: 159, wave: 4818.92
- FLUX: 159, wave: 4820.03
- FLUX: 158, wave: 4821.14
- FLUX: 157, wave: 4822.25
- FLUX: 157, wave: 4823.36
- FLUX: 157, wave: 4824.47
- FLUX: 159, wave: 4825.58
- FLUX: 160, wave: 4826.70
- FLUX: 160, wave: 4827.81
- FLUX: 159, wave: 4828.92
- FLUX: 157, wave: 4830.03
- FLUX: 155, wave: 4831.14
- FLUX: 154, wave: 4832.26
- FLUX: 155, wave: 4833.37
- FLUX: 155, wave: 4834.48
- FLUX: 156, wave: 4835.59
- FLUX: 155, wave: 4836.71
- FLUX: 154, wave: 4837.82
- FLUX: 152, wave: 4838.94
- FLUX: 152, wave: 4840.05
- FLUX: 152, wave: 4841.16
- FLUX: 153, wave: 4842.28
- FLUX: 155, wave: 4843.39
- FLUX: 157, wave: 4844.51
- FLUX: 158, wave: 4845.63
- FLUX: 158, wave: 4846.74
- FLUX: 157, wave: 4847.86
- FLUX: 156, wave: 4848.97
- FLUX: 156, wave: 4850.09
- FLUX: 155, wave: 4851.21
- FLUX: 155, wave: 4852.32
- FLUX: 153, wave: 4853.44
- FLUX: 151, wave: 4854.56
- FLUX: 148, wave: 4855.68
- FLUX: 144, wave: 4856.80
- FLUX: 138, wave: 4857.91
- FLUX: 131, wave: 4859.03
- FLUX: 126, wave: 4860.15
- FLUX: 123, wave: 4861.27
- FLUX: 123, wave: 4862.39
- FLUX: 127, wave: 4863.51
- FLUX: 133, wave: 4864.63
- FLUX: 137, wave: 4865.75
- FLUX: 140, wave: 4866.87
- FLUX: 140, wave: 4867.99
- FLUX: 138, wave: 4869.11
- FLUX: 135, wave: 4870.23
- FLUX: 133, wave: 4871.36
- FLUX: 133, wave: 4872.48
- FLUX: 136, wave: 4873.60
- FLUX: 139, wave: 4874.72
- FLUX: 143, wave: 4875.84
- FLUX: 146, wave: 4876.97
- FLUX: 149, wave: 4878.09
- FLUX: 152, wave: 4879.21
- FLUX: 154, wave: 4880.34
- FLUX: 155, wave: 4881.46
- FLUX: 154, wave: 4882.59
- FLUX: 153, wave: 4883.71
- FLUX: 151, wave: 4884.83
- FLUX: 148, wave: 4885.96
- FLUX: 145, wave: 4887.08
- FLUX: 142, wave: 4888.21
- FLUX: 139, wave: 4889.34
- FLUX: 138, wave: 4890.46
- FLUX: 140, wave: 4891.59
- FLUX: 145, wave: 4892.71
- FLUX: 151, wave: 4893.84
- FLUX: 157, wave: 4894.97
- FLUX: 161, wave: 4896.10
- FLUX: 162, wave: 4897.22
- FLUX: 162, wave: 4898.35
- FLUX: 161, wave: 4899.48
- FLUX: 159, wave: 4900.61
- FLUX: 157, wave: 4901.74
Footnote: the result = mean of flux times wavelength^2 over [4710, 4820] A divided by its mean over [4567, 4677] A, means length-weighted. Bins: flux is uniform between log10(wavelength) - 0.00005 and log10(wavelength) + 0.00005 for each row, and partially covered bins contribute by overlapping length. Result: 1.1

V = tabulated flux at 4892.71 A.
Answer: 145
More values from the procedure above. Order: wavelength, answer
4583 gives 141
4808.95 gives 159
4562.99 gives 154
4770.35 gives 153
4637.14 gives 149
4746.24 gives 157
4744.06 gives 153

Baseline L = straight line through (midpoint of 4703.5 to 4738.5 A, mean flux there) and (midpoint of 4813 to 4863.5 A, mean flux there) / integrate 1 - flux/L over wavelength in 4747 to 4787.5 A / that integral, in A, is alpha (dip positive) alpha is -0.9 A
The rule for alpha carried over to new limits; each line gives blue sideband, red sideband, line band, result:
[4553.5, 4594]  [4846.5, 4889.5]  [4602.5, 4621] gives -0.36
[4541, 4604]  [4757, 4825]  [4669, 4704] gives 1.01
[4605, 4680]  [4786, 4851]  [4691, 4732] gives 1.21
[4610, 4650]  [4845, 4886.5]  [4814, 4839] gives -2.00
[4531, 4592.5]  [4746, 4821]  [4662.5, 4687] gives 0.46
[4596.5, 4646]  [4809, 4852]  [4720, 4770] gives 0.67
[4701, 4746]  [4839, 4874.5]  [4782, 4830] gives -3.80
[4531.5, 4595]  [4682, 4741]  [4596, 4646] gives -1.45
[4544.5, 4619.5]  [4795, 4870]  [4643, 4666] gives 0.17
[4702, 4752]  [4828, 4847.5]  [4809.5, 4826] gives -0.46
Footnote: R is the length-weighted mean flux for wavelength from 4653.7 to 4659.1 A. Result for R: 151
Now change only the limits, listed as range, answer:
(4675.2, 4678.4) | 149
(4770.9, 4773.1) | 154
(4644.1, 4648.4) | 148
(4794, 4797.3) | 163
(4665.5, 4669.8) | 144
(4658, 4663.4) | 154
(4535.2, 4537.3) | 138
